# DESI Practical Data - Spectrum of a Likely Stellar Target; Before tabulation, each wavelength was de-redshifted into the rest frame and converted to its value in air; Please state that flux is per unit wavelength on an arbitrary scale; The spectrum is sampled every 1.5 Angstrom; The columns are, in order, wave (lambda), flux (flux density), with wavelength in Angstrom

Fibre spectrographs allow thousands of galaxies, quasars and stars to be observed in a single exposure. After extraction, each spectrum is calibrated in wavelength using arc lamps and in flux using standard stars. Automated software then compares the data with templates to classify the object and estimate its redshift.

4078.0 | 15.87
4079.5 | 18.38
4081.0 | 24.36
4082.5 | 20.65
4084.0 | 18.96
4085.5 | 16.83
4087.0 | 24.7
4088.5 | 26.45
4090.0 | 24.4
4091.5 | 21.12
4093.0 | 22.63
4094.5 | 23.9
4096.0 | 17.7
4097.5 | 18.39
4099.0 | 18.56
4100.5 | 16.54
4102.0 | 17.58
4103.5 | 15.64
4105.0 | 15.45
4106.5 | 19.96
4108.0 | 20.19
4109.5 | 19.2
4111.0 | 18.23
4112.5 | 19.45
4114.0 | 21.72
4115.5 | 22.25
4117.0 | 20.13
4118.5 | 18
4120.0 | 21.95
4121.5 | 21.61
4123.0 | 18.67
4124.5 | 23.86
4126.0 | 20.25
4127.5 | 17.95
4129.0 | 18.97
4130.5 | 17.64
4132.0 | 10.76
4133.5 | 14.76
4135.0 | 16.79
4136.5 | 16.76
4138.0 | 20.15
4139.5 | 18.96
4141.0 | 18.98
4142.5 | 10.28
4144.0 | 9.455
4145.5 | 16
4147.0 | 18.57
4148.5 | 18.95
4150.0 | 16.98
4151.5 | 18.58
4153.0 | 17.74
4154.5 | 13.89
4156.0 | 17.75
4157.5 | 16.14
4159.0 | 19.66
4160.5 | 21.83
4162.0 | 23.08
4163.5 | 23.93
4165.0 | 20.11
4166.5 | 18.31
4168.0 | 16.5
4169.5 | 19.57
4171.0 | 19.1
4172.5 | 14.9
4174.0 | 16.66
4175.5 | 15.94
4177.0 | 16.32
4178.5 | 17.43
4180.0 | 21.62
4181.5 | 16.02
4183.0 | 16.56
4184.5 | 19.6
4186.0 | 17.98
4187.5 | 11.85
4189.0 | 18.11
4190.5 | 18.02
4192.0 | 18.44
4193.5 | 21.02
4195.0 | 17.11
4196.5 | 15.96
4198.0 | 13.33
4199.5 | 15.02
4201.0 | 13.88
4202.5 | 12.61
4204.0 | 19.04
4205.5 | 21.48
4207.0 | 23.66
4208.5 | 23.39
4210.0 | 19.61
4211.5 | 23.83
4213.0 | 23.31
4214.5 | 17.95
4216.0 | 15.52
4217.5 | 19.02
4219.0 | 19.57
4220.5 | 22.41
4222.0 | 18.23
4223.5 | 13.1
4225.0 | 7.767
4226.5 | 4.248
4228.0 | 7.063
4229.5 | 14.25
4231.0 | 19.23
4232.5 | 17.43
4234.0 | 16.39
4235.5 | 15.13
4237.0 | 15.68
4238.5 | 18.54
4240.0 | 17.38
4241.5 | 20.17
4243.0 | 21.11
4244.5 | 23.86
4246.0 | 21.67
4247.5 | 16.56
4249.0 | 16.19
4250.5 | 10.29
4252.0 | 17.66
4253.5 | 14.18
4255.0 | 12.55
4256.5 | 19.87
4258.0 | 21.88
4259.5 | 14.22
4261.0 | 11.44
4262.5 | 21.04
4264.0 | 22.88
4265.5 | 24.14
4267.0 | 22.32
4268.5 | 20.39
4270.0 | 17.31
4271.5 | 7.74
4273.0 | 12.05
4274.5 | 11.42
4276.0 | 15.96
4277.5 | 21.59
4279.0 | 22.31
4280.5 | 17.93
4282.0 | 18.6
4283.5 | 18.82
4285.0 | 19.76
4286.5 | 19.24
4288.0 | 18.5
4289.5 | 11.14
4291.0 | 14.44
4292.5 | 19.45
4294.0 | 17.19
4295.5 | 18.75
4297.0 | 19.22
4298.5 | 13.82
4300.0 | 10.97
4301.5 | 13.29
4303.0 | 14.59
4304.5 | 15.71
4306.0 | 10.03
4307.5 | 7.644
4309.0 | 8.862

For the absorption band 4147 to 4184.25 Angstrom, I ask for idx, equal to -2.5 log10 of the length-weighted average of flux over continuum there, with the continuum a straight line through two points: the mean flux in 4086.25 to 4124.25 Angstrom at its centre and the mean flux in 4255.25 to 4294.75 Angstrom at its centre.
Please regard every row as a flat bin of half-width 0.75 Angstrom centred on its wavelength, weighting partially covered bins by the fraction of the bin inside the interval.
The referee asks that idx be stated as 0.06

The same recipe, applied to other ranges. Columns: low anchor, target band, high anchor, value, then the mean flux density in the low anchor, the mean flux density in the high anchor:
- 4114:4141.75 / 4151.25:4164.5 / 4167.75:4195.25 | -0.064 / 18.9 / 17.5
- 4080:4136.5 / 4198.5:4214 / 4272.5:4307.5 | -0.102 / 19.6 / 16.1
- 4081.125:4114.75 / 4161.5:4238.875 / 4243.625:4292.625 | 0.068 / 20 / 17.5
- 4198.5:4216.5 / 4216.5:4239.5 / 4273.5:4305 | 0.211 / 19.1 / 16.8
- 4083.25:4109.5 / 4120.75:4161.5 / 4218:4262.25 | 0.075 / 19.9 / 16.2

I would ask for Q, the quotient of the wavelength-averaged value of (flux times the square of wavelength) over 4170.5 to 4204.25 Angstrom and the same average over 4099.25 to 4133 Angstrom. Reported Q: 0.9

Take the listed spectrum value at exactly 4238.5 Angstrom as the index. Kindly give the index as 18.54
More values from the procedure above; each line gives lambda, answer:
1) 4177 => 16.32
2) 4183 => 16.56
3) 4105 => 15.45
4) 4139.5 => 18.96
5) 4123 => 18.67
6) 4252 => 17.66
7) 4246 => 21.67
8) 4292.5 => 19.45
